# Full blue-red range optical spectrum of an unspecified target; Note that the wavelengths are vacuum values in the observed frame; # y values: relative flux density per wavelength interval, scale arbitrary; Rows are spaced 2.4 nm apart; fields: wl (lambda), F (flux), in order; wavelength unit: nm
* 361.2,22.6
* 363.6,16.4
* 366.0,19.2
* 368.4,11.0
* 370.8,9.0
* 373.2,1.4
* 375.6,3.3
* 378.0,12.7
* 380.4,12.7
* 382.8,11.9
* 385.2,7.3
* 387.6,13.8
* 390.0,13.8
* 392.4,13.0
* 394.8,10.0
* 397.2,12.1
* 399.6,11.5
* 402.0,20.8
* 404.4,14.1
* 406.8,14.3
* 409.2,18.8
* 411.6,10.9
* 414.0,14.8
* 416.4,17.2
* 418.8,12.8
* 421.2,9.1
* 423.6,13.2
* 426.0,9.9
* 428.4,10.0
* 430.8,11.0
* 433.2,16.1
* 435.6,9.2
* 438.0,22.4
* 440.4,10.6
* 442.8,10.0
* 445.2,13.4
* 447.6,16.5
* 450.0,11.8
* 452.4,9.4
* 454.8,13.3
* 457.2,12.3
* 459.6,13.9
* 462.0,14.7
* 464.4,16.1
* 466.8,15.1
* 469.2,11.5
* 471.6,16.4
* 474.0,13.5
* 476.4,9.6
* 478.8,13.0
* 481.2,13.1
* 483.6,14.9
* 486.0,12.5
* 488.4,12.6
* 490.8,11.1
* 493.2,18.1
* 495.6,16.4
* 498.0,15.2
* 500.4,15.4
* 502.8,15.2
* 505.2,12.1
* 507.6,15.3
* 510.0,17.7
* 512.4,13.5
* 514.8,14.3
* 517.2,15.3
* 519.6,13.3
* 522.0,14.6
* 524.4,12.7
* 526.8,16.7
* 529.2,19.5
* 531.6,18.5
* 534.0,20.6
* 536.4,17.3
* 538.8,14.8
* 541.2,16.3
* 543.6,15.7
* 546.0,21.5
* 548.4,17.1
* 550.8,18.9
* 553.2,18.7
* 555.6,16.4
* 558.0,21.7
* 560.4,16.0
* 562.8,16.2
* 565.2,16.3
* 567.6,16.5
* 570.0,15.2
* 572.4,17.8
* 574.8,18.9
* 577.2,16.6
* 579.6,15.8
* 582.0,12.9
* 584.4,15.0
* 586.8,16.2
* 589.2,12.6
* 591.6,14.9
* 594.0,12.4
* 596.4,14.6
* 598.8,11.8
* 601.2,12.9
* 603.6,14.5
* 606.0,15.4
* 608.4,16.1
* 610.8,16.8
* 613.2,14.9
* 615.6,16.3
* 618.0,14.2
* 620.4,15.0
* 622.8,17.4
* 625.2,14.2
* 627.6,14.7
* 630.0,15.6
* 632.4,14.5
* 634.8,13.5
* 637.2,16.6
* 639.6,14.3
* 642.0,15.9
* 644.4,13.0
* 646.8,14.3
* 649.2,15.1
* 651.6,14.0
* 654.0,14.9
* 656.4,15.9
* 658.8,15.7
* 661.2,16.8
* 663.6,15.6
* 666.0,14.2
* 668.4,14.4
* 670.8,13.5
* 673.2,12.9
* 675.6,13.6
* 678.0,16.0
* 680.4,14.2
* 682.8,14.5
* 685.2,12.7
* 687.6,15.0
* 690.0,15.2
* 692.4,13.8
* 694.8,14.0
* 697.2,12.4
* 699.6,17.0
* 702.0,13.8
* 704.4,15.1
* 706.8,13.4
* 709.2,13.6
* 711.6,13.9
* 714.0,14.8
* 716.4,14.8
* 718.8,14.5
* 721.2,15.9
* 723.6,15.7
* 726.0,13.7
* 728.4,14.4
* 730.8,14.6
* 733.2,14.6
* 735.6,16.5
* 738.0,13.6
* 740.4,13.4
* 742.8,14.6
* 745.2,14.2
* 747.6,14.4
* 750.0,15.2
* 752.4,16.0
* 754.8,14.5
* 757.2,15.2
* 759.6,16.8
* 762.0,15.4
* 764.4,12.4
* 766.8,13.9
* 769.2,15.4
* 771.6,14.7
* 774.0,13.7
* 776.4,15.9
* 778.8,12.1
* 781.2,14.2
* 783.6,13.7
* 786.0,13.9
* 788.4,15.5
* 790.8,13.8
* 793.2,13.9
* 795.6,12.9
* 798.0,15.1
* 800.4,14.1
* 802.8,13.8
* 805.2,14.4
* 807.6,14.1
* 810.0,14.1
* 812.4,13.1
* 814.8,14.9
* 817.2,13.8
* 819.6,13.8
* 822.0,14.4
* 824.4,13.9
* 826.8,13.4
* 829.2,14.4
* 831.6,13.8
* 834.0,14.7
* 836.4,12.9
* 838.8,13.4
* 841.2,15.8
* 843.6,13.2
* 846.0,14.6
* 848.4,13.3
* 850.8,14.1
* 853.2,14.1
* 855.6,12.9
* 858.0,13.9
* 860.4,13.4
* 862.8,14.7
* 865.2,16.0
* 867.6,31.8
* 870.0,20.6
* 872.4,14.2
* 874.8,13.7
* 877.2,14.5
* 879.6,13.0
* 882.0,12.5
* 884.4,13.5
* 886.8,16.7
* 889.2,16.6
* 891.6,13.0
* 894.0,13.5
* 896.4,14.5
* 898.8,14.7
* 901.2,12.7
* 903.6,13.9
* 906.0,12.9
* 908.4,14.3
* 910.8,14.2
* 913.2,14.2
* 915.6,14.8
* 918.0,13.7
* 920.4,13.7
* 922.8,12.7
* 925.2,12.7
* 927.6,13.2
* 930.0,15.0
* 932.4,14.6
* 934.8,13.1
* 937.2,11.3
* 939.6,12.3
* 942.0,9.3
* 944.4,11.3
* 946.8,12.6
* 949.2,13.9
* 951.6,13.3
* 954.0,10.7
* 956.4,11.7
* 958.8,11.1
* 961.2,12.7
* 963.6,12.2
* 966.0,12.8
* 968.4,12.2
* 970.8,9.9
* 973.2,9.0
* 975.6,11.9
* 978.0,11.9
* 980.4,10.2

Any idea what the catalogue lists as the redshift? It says 0.32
